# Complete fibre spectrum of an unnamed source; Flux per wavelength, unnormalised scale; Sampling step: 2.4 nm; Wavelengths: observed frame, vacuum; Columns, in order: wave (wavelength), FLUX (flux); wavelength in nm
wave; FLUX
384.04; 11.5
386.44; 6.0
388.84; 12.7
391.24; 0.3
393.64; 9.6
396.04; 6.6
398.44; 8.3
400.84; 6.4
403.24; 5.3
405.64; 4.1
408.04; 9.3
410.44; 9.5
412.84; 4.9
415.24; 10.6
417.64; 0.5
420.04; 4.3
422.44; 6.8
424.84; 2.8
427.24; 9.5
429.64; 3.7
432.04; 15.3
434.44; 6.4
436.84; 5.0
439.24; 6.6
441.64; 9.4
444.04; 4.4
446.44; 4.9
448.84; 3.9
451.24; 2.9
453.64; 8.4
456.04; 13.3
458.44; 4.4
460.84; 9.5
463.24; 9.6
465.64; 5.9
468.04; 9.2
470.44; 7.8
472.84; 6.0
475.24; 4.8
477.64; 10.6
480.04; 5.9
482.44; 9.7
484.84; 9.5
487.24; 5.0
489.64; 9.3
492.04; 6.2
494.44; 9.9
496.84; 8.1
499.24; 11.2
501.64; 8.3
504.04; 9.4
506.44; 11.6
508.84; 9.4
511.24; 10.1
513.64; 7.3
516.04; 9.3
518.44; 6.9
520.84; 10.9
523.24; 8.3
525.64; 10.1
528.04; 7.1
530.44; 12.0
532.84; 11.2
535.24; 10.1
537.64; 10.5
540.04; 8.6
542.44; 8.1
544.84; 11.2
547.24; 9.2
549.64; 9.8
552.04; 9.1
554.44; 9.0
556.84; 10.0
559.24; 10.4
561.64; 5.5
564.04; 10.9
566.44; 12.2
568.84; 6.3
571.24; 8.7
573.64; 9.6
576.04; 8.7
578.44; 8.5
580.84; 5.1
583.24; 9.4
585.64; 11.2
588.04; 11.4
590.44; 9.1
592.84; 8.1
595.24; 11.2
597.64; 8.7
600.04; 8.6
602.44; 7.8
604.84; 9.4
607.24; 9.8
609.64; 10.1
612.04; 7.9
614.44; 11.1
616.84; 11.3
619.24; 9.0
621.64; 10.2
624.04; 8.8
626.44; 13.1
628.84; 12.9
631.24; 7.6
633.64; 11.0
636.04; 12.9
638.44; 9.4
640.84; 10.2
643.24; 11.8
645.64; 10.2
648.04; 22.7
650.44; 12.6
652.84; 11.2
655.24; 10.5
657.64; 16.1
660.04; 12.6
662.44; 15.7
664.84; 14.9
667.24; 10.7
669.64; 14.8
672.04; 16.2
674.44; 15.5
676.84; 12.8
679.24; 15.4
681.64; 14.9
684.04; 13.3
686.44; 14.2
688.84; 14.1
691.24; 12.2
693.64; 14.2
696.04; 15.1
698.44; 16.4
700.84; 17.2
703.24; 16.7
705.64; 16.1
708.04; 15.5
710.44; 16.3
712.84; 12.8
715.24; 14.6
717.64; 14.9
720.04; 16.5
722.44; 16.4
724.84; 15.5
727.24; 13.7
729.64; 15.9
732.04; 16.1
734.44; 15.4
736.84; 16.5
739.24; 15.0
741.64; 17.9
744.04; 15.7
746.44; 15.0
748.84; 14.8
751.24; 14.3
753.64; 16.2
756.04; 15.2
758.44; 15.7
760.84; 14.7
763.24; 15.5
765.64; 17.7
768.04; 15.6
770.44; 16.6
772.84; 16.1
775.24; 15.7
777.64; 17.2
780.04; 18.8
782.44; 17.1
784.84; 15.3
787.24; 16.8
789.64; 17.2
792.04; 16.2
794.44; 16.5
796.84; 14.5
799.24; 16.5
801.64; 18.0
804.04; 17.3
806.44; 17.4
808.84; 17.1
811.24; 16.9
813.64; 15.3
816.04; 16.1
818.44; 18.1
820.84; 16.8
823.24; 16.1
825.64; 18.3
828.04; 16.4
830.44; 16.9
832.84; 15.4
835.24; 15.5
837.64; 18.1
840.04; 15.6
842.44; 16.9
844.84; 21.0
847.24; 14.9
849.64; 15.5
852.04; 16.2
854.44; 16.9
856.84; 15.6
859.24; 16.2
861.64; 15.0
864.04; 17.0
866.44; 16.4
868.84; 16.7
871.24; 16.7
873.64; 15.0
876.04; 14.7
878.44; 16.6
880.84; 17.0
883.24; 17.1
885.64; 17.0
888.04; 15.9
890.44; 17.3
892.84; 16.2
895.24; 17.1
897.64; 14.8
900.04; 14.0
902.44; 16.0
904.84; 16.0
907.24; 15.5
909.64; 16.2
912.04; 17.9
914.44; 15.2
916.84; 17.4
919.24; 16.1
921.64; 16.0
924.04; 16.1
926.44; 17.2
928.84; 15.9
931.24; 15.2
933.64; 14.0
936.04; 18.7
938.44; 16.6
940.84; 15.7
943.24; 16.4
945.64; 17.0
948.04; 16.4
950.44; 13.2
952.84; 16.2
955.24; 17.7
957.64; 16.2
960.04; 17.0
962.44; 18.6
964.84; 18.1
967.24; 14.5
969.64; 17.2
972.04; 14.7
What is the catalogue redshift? 0.738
